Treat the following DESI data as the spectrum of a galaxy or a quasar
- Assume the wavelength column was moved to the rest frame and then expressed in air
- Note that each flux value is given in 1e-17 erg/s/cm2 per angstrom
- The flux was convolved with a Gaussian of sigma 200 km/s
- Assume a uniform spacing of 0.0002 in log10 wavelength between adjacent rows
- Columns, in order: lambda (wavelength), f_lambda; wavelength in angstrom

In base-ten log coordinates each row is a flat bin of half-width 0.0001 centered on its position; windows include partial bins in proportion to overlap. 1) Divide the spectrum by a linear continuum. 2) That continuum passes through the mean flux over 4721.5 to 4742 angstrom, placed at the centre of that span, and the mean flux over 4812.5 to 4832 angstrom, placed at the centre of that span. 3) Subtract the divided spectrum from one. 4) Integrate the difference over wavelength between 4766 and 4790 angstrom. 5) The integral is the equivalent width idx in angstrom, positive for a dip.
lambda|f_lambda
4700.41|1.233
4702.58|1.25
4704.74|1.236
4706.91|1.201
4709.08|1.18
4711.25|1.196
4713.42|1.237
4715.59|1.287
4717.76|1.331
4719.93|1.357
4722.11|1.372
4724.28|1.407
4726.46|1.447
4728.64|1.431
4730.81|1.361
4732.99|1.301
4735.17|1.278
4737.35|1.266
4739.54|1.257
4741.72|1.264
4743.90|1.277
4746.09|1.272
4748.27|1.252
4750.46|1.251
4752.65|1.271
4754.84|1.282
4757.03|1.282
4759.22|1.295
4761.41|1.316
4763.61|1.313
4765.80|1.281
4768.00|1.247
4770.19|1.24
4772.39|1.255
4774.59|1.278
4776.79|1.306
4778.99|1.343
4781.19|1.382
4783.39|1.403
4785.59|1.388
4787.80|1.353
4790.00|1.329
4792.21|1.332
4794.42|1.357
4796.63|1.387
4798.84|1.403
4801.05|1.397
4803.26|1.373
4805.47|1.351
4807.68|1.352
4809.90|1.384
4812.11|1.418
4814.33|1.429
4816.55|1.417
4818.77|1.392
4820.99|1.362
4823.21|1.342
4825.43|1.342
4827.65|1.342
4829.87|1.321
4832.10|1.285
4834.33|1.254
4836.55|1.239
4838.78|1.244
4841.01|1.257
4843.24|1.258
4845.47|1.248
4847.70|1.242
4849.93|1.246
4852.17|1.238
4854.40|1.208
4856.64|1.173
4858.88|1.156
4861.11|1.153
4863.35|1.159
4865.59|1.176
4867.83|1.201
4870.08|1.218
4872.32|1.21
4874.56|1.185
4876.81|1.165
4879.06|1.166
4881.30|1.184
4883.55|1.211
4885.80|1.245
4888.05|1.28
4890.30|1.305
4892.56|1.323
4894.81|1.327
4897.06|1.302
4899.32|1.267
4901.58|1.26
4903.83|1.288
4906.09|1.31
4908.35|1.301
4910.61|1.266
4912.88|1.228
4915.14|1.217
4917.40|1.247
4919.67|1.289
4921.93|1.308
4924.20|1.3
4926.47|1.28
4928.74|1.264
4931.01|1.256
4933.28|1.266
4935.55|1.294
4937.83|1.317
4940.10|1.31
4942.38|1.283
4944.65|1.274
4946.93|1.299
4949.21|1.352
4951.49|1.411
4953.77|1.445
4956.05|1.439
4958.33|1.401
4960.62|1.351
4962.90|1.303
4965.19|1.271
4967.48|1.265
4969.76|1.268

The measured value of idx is 0.62 angstrom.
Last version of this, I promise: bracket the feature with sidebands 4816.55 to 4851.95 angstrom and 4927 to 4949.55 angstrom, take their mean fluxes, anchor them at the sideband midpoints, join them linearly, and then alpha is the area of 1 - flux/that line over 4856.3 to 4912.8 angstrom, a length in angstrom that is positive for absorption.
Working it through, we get 2.5 angstrom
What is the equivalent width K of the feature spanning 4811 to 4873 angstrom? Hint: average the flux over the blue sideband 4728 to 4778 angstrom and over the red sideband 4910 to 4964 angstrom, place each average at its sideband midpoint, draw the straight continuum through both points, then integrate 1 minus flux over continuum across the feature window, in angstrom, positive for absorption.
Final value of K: 1.30 angstrom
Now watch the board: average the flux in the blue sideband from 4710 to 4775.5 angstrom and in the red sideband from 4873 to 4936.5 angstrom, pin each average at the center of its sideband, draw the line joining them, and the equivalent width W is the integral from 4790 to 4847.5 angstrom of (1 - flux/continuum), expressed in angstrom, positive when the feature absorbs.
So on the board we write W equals -2.6 angstrom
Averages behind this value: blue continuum 1.3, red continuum 1.26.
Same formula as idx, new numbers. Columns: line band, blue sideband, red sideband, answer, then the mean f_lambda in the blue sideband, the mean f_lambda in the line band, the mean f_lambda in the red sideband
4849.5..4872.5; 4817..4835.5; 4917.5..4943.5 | 2.2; 1.33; 1.19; 1.29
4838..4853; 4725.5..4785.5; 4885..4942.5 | 0.5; 1.3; 1.25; 1.28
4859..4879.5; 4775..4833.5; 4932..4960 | 2.6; 1.36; 1.18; 1.34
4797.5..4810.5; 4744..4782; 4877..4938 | -1.0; 1.29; 1.38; 1.27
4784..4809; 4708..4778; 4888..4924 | -1.5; 1.29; 1.37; 1.28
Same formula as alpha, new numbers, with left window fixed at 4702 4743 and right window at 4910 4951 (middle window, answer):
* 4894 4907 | -0.1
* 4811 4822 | -1.0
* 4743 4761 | 0.3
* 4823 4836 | -0.2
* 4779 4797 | -1.0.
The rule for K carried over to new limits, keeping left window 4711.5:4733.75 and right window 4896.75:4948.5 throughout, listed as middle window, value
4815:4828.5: -0.6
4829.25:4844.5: 0.5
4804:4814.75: -0.5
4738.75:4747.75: 0.5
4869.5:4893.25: 1.3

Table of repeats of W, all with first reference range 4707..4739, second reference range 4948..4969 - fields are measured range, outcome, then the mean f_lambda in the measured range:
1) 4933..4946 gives 0.60 angstrom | 1.29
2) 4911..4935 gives 1.51 angstrom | 1.27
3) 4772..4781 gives 0.11 angstrom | 1.31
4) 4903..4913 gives 0.48 angstrom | 1.28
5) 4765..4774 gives 0.45 angstrom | 1.26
